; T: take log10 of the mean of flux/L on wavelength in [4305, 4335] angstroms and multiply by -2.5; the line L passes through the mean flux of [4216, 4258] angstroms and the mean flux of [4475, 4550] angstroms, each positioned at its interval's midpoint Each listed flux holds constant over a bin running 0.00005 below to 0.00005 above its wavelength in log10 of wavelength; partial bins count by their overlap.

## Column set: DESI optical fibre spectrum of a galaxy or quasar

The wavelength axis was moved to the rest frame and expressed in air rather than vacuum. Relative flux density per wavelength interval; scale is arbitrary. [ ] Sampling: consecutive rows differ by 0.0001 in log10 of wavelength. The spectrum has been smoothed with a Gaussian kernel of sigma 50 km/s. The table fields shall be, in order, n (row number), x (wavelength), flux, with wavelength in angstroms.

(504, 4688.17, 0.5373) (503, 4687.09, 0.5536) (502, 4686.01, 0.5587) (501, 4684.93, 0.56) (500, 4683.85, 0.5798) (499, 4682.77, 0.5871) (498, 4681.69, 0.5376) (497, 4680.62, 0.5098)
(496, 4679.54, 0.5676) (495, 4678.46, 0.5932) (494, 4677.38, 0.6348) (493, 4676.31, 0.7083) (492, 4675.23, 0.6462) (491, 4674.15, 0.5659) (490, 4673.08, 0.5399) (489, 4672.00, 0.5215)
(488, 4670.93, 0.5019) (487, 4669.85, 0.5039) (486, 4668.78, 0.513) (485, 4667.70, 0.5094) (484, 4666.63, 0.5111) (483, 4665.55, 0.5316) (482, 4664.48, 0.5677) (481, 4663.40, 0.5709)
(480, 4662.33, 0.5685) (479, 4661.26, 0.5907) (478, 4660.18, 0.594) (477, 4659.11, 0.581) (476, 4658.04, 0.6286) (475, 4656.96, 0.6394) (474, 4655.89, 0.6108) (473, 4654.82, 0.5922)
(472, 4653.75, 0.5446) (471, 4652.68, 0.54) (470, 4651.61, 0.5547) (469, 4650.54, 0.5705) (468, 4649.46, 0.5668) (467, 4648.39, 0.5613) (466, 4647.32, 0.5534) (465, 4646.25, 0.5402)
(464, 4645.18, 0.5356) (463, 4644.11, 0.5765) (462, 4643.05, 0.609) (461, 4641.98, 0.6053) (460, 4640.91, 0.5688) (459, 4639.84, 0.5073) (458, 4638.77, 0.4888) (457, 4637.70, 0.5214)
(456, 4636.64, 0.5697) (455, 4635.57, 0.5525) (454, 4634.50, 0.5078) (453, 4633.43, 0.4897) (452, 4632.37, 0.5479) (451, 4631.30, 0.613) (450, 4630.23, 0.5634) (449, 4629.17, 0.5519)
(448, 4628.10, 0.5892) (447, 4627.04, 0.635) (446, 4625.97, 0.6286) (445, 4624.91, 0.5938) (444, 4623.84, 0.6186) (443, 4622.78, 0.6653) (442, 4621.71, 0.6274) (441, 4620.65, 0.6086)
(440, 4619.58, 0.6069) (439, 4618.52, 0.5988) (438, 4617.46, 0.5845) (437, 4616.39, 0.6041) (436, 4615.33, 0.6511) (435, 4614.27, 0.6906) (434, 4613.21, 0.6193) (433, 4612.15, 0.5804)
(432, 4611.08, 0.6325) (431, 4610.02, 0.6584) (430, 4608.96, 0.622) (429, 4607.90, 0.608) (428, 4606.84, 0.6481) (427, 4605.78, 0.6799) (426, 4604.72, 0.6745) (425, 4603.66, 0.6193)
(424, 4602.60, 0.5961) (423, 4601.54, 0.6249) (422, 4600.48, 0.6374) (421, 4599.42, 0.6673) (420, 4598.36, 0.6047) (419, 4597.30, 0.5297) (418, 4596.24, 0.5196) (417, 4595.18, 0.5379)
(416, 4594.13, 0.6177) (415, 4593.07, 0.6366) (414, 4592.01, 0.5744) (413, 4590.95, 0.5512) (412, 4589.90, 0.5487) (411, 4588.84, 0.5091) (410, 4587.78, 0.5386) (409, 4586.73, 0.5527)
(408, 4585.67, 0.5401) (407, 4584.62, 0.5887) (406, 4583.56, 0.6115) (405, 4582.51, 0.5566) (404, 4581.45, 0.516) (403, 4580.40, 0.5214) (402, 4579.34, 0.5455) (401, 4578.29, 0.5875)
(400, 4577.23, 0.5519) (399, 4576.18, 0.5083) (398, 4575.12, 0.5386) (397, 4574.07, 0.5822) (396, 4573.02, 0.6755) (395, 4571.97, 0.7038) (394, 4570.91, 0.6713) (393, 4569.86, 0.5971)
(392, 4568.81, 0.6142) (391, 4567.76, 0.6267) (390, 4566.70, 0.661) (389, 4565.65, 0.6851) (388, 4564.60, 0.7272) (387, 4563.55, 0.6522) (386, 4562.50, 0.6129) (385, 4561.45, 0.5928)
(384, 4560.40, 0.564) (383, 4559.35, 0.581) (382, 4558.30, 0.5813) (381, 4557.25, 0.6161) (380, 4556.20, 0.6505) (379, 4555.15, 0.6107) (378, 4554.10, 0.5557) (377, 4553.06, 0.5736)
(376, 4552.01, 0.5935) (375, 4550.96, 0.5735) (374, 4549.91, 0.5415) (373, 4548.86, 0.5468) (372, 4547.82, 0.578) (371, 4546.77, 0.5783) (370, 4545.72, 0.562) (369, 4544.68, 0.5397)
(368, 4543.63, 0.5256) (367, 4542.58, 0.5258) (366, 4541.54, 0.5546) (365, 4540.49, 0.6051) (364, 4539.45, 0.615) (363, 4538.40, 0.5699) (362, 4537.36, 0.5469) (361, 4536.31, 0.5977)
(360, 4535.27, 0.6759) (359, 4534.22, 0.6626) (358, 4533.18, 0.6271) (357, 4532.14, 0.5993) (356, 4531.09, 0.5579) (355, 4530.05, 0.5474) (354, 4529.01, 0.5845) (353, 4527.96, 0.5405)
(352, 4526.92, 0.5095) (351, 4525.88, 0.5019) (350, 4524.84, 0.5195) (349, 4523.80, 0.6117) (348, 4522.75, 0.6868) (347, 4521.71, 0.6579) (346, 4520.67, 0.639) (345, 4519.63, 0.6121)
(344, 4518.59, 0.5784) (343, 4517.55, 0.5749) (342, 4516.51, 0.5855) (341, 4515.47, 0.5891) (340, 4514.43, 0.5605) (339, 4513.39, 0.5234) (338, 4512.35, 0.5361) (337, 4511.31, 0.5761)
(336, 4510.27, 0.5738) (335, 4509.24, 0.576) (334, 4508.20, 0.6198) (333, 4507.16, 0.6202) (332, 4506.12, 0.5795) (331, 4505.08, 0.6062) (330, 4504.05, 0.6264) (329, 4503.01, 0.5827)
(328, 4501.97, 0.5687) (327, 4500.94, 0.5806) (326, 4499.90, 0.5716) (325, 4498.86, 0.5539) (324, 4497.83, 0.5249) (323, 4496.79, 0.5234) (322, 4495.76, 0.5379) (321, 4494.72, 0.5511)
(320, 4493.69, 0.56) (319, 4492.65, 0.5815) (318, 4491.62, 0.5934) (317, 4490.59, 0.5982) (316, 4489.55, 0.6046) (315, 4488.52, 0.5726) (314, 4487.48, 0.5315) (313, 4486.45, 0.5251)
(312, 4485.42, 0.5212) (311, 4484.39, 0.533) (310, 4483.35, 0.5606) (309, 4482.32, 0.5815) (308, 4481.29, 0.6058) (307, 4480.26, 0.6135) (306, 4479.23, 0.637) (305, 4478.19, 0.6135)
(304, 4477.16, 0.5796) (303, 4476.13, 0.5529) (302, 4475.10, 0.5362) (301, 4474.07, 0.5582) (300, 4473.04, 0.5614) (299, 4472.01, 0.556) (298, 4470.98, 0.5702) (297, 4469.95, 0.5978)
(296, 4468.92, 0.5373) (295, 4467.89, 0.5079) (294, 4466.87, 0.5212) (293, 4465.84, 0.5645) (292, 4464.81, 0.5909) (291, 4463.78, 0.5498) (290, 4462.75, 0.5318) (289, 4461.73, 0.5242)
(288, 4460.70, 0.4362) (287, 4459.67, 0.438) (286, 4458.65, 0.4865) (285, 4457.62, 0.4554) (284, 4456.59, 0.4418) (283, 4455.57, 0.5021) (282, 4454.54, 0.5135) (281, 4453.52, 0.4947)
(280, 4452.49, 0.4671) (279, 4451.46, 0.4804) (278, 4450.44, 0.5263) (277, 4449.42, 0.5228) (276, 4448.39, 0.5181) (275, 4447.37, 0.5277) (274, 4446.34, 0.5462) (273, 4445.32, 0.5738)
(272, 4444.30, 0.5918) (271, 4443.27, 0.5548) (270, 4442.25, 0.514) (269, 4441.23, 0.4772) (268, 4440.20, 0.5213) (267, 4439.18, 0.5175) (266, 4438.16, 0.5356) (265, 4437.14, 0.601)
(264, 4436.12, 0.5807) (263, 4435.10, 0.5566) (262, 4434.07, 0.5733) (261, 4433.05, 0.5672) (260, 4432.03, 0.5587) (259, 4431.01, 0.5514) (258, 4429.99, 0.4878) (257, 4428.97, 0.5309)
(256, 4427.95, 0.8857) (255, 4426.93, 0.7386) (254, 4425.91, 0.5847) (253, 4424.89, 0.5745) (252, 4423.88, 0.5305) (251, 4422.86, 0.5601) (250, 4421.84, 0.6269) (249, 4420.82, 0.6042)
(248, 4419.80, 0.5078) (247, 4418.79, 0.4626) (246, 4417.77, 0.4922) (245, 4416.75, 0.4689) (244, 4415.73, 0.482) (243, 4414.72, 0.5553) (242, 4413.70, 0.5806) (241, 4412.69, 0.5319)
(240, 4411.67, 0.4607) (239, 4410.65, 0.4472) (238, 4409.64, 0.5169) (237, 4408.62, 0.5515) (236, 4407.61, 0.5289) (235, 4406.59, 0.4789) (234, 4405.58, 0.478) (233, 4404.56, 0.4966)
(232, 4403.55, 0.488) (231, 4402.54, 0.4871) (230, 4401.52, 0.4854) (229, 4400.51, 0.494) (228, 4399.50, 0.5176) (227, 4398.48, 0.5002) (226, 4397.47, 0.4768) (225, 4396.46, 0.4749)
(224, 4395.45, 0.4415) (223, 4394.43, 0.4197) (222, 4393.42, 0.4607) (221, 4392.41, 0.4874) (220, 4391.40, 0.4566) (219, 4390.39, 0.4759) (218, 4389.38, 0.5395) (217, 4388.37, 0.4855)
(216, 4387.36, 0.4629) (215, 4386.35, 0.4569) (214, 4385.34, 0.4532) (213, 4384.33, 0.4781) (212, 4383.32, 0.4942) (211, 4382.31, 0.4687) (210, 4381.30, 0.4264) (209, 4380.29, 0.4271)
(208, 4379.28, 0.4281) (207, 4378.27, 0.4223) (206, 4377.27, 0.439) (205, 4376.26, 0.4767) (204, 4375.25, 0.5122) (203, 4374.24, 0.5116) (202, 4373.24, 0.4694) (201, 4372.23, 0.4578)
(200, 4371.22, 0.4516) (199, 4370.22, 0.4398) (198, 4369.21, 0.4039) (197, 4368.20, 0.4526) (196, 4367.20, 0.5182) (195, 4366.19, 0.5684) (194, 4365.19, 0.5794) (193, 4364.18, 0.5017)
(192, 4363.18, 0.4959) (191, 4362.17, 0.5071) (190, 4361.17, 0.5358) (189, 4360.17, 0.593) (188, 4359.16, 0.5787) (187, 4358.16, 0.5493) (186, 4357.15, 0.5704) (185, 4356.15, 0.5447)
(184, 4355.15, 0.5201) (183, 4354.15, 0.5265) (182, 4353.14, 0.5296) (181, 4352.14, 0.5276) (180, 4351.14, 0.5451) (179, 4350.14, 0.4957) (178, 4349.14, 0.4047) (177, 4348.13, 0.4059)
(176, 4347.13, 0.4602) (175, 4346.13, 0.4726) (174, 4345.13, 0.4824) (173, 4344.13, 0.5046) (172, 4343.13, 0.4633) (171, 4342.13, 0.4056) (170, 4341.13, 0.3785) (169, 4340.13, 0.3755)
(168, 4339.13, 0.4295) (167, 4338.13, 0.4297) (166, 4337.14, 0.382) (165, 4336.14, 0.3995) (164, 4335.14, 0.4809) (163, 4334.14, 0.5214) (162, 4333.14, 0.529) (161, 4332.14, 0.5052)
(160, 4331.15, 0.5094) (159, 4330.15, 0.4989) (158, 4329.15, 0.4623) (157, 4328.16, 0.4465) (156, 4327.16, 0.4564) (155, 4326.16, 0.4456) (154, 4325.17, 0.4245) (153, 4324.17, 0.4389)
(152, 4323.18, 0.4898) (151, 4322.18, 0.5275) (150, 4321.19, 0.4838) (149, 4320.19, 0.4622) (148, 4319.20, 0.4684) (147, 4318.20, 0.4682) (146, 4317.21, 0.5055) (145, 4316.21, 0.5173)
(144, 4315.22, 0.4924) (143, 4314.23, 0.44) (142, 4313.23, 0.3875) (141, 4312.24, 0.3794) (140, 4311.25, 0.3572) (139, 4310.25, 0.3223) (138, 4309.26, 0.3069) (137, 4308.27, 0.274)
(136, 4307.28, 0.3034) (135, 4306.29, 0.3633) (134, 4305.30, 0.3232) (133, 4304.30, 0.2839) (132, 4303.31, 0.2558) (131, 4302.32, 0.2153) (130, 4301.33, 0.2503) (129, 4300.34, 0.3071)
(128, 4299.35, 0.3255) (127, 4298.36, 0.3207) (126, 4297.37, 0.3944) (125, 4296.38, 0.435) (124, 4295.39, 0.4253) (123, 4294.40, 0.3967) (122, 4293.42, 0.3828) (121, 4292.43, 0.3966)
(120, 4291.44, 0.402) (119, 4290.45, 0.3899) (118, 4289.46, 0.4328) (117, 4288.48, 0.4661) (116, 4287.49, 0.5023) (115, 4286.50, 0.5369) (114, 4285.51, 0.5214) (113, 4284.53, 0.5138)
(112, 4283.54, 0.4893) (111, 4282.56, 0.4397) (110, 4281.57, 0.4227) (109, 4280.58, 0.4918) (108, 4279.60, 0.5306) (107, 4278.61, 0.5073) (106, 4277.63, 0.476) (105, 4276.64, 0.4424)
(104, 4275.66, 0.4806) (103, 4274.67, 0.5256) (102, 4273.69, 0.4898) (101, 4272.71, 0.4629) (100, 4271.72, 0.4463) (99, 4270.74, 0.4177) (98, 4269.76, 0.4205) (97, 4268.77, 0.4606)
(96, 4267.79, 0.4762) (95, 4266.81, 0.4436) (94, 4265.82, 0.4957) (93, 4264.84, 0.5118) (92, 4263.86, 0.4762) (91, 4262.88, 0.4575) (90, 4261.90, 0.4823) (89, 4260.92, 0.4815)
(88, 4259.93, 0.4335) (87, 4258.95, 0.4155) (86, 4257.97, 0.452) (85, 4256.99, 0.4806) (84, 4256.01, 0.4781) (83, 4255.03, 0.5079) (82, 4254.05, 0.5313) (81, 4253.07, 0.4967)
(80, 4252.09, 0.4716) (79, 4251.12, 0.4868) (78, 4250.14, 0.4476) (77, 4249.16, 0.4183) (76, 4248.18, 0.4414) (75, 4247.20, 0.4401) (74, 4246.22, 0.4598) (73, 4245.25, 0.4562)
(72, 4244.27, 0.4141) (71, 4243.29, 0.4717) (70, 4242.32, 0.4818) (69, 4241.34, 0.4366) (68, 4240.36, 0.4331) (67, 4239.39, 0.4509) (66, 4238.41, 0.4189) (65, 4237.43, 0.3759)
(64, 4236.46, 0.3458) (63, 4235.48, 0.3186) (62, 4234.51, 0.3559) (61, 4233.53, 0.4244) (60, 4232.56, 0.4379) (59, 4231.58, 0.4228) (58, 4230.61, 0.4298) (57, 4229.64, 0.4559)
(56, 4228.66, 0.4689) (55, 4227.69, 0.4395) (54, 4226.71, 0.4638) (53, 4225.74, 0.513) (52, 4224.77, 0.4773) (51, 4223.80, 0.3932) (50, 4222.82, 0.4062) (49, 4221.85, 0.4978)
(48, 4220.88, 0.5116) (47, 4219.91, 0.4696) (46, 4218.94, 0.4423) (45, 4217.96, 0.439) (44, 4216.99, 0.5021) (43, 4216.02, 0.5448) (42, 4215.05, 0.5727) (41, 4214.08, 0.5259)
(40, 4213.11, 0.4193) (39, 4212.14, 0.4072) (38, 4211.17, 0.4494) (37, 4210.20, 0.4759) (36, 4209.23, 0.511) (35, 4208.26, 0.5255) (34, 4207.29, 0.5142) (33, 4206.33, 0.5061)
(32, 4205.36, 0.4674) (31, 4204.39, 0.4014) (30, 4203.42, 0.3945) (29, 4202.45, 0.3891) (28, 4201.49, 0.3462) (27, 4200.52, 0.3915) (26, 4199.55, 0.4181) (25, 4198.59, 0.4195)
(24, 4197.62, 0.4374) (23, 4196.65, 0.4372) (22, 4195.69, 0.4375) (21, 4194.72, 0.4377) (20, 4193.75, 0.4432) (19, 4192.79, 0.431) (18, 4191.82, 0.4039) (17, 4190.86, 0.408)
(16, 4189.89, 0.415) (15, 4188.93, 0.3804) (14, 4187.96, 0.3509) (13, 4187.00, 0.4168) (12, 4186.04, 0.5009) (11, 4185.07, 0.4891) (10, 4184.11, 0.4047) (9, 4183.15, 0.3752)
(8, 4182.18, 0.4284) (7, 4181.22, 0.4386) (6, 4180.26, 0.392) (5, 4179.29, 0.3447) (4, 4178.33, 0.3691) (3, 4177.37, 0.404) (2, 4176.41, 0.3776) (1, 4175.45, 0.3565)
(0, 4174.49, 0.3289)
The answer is 0.12 mag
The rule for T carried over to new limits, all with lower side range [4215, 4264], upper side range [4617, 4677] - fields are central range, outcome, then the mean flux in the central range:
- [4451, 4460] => 0.086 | 0.476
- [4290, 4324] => 0.223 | 0.385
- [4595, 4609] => -0.102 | 0.613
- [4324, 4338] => 0.035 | 0.464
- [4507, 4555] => -0.081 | 0.579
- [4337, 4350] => 0.117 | 0.434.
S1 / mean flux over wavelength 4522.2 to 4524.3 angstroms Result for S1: 0.648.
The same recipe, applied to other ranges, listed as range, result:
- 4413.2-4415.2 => 0.567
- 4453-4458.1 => 0.482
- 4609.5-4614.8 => 0.636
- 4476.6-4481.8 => 0.609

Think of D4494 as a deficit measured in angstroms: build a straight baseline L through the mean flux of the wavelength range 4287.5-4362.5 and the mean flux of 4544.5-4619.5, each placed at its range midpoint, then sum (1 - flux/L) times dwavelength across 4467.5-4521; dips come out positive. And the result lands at -2.9 angstroms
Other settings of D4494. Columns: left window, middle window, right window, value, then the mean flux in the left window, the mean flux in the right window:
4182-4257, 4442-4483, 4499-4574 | 1.6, 0.445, 0.594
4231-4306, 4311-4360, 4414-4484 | 0.4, 0.434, 0.547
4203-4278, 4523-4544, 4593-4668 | -0.8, 0.458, 0.588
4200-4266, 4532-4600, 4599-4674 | -3.3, 0.454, 0.584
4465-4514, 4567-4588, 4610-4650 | -0.2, 0.568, 0.584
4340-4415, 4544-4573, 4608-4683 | -3.1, 0.487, 0.578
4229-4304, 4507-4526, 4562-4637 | -1.0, 0.438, 0.599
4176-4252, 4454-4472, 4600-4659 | 0.5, 0.437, 0.593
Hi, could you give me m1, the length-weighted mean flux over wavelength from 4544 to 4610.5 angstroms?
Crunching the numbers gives 0.595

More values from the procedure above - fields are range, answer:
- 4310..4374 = 0.475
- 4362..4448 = 0.512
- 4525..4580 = 0.59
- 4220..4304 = 0.44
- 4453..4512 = 0.555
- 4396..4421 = 0.502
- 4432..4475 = 0.53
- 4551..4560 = 0.594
